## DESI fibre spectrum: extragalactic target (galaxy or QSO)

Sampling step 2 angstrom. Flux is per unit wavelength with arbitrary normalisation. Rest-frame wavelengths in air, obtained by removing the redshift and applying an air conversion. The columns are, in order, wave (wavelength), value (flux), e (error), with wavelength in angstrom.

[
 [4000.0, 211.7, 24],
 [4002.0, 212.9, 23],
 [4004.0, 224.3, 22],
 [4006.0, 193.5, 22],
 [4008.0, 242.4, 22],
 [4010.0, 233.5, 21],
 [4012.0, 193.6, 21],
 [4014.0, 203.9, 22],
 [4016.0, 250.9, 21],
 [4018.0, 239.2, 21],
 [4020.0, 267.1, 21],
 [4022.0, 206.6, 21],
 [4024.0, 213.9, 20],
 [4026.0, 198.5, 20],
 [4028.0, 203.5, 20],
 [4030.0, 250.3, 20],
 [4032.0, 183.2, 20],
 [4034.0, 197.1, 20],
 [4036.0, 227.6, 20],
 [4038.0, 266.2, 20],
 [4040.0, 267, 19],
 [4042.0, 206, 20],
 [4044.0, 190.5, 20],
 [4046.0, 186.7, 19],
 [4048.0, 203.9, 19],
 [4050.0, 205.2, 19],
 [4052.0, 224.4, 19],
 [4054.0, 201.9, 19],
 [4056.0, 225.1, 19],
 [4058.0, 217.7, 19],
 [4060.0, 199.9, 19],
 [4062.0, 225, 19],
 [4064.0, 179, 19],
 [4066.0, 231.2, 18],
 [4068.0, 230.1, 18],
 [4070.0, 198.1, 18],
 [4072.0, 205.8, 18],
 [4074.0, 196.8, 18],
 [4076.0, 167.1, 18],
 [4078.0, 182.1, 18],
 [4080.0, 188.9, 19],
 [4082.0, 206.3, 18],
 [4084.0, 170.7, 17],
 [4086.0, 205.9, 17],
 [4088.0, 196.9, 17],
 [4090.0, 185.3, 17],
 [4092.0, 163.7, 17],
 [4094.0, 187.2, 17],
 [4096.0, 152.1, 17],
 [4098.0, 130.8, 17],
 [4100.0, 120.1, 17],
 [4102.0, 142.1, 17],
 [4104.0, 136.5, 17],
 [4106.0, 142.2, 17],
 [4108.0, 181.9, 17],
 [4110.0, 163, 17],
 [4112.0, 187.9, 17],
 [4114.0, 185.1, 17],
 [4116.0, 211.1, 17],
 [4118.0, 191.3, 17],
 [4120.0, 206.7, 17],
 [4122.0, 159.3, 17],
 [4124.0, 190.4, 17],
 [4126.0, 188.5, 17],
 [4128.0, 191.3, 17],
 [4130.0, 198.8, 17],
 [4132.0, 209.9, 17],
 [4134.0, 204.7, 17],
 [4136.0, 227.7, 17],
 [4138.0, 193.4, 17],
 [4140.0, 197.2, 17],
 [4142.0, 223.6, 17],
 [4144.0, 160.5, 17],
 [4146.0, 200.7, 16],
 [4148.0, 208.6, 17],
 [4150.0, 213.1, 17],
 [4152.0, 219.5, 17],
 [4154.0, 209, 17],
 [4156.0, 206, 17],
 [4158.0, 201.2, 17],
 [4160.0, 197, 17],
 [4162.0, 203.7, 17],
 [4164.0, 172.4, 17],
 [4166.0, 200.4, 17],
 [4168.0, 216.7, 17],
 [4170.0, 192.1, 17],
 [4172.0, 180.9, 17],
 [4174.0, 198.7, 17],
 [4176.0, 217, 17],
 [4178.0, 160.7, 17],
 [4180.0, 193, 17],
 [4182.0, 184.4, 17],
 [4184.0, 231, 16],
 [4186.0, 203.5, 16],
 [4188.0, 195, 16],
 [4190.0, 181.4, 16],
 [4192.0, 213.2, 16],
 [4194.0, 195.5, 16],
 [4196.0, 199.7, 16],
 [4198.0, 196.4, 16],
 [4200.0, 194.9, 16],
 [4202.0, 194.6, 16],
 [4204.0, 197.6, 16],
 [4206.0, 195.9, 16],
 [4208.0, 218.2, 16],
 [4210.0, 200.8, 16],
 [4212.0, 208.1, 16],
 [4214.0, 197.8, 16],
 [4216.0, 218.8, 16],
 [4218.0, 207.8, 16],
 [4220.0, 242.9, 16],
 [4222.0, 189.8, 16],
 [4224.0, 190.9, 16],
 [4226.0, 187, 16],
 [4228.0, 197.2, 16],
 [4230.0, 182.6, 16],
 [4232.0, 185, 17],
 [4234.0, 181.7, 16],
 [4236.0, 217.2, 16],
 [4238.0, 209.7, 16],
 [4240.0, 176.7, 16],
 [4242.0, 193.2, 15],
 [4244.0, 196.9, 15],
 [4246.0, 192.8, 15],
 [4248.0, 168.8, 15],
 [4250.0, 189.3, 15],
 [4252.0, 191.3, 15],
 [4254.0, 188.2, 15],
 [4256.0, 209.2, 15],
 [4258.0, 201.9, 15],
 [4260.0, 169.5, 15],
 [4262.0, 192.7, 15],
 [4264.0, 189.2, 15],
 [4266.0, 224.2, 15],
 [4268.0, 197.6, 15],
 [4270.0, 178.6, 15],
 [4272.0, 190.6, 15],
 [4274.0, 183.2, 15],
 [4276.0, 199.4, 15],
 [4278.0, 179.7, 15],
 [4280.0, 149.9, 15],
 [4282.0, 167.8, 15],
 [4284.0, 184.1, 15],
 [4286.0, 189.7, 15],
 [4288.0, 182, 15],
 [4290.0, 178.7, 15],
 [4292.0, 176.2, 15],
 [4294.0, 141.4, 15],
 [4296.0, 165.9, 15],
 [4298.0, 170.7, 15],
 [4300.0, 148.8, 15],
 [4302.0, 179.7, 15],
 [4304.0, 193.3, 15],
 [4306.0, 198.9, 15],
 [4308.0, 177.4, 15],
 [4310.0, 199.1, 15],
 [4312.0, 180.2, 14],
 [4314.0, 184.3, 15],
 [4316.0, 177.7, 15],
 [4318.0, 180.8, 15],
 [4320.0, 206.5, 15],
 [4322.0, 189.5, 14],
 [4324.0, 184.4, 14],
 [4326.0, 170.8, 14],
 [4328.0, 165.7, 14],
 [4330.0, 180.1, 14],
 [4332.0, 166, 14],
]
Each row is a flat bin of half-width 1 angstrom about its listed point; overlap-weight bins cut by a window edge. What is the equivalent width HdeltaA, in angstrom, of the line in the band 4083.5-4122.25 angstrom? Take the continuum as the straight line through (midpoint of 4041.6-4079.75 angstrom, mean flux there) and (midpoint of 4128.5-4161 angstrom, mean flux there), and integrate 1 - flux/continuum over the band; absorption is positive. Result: 6.2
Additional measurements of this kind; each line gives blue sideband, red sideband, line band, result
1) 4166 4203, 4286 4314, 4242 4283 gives -1.0 angstrom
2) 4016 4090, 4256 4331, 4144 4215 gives -1.4 angstrom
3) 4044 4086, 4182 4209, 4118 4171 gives 0.4 angstrom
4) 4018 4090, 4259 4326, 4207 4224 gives -1.7 angstrom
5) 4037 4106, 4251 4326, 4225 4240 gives -0.6 angstrom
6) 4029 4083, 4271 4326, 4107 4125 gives 1.4 angstrom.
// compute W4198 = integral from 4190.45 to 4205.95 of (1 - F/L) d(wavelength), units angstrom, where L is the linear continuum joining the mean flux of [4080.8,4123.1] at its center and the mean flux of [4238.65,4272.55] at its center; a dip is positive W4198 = -1.1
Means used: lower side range 173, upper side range 191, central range 198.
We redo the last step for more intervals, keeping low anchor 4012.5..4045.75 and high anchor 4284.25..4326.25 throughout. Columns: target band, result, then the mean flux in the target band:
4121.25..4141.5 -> 0.9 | 197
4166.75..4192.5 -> 0.2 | 197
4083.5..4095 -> 1.5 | 186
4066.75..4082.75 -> 1.3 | 197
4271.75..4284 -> 0.4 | 178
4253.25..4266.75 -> -0.7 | 196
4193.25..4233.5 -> -1.2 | 200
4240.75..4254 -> 0.0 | 188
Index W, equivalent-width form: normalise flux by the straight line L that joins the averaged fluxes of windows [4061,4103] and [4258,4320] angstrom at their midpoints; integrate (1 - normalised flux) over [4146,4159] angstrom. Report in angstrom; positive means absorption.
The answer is -1.8 angstrom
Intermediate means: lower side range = 184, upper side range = 182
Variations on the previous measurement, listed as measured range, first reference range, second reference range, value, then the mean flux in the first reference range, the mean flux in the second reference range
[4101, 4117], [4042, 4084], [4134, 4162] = 2.74 angstrom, 203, 204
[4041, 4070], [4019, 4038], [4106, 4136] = 0.26 angstrom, 219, 190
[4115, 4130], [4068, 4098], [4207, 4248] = -0.18 angstrom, 186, 199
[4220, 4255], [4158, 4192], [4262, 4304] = -1.02 angstrom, 196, 180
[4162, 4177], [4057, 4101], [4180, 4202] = -0.03 angstrom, 188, 199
